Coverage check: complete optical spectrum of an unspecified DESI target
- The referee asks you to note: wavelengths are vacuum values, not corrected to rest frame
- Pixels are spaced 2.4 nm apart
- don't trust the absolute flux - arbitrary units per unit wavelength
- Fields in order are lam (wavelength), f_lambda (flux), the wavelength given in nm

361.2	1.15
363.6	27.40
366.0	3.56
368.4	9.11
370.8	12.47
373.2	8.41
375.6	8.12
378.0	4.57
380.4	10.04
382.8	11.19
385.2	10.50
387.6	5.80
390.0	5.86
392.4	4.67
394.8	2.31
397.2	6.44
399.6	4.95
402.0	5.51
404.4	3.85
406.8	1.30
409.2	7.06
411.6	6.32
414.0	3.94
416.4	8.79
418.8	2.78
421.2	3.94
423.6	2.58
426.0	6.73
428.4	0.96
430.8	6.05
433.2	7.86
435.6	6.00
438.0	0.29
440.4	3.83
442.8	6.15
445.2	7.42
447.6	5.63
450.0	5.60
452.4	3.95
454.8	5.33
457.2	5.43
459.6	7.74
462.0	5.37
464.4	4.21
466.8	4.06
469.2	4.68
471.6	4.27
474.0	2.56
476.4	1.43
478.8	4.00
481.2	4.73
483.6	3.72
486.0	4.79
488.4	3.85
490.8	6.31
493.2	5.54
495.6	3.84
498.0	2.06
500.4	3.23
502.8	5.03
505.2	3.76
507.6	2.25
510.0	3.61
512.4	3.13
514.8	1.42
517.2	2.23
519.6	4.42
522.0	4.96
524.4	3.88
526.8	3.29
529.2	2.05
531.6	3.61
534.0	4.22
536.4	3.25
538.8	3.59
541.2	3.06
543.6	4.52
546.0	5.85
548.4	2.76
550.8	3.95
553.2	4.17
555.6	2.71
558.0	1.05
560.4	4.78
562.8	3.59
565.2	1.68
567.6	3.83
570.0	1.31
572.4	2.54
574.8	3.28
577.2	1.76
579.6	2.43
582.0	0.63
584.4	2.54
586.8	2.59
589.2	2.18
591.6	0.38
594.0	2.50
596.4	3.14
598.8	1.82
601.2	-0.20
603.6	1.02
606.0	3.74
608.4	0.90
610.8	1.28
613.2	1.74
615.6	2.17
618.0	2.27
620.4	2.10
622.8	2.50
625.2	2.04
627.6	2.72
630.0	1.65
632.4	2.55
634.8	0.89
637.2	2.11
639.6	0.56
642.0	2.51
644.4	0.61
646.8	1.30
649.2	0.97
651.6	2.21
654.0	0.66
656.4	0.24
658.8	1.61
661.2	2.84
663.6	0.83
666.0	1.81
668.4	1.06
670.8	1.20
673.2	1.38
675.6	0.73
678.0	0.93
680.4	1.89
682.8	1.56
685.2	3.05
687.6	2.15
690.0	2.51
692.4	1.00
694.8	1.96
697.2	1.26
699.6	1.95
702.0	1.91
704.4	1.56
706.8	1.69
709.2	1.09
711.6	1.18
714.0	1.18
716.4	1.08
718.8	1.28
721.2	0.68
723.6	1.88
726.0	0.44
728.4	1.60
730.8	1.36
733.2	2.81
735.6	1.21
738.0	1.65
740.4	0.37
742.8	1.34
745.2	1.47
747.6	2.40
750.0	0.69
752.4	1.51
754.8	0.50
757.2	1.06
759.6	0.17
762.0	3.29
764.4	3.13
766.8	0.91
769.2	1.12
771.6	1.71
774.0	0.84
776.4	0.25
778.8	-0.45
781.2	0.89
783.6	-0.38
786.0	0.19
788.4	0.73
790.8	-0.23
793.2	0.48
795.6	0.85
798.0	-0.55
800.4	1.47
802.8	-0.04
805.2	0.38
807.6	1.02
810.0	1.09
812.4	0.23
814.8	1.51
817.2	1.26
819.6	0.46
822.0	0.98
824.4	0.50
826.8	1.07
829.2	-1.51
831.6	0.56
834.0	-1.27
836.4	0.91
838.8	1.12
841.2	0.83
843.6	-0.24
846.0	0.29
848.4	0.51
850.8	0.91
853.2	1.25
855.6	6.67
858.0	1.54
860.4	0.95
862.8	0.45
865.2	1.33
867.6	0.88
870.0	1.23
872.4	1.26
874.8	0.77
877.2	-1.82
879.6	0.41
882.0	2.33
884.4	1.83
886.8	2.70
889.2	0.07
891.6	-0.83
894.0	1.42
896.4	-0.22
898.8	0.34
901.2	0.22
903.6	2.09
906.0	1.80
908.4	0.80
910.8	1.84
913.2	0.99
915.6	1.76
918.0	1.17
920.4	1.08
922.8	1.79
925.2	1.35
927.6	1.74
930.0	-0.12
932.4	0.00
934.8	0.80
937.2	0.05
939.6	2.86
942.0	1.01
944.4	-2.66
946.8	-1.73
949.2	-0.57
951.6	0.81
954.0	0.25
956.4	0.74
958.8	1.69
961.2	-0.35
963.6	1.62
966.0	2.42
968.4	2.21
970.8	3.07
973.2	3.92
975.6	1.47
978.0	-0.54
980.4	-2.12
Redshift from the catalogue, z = 1.29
